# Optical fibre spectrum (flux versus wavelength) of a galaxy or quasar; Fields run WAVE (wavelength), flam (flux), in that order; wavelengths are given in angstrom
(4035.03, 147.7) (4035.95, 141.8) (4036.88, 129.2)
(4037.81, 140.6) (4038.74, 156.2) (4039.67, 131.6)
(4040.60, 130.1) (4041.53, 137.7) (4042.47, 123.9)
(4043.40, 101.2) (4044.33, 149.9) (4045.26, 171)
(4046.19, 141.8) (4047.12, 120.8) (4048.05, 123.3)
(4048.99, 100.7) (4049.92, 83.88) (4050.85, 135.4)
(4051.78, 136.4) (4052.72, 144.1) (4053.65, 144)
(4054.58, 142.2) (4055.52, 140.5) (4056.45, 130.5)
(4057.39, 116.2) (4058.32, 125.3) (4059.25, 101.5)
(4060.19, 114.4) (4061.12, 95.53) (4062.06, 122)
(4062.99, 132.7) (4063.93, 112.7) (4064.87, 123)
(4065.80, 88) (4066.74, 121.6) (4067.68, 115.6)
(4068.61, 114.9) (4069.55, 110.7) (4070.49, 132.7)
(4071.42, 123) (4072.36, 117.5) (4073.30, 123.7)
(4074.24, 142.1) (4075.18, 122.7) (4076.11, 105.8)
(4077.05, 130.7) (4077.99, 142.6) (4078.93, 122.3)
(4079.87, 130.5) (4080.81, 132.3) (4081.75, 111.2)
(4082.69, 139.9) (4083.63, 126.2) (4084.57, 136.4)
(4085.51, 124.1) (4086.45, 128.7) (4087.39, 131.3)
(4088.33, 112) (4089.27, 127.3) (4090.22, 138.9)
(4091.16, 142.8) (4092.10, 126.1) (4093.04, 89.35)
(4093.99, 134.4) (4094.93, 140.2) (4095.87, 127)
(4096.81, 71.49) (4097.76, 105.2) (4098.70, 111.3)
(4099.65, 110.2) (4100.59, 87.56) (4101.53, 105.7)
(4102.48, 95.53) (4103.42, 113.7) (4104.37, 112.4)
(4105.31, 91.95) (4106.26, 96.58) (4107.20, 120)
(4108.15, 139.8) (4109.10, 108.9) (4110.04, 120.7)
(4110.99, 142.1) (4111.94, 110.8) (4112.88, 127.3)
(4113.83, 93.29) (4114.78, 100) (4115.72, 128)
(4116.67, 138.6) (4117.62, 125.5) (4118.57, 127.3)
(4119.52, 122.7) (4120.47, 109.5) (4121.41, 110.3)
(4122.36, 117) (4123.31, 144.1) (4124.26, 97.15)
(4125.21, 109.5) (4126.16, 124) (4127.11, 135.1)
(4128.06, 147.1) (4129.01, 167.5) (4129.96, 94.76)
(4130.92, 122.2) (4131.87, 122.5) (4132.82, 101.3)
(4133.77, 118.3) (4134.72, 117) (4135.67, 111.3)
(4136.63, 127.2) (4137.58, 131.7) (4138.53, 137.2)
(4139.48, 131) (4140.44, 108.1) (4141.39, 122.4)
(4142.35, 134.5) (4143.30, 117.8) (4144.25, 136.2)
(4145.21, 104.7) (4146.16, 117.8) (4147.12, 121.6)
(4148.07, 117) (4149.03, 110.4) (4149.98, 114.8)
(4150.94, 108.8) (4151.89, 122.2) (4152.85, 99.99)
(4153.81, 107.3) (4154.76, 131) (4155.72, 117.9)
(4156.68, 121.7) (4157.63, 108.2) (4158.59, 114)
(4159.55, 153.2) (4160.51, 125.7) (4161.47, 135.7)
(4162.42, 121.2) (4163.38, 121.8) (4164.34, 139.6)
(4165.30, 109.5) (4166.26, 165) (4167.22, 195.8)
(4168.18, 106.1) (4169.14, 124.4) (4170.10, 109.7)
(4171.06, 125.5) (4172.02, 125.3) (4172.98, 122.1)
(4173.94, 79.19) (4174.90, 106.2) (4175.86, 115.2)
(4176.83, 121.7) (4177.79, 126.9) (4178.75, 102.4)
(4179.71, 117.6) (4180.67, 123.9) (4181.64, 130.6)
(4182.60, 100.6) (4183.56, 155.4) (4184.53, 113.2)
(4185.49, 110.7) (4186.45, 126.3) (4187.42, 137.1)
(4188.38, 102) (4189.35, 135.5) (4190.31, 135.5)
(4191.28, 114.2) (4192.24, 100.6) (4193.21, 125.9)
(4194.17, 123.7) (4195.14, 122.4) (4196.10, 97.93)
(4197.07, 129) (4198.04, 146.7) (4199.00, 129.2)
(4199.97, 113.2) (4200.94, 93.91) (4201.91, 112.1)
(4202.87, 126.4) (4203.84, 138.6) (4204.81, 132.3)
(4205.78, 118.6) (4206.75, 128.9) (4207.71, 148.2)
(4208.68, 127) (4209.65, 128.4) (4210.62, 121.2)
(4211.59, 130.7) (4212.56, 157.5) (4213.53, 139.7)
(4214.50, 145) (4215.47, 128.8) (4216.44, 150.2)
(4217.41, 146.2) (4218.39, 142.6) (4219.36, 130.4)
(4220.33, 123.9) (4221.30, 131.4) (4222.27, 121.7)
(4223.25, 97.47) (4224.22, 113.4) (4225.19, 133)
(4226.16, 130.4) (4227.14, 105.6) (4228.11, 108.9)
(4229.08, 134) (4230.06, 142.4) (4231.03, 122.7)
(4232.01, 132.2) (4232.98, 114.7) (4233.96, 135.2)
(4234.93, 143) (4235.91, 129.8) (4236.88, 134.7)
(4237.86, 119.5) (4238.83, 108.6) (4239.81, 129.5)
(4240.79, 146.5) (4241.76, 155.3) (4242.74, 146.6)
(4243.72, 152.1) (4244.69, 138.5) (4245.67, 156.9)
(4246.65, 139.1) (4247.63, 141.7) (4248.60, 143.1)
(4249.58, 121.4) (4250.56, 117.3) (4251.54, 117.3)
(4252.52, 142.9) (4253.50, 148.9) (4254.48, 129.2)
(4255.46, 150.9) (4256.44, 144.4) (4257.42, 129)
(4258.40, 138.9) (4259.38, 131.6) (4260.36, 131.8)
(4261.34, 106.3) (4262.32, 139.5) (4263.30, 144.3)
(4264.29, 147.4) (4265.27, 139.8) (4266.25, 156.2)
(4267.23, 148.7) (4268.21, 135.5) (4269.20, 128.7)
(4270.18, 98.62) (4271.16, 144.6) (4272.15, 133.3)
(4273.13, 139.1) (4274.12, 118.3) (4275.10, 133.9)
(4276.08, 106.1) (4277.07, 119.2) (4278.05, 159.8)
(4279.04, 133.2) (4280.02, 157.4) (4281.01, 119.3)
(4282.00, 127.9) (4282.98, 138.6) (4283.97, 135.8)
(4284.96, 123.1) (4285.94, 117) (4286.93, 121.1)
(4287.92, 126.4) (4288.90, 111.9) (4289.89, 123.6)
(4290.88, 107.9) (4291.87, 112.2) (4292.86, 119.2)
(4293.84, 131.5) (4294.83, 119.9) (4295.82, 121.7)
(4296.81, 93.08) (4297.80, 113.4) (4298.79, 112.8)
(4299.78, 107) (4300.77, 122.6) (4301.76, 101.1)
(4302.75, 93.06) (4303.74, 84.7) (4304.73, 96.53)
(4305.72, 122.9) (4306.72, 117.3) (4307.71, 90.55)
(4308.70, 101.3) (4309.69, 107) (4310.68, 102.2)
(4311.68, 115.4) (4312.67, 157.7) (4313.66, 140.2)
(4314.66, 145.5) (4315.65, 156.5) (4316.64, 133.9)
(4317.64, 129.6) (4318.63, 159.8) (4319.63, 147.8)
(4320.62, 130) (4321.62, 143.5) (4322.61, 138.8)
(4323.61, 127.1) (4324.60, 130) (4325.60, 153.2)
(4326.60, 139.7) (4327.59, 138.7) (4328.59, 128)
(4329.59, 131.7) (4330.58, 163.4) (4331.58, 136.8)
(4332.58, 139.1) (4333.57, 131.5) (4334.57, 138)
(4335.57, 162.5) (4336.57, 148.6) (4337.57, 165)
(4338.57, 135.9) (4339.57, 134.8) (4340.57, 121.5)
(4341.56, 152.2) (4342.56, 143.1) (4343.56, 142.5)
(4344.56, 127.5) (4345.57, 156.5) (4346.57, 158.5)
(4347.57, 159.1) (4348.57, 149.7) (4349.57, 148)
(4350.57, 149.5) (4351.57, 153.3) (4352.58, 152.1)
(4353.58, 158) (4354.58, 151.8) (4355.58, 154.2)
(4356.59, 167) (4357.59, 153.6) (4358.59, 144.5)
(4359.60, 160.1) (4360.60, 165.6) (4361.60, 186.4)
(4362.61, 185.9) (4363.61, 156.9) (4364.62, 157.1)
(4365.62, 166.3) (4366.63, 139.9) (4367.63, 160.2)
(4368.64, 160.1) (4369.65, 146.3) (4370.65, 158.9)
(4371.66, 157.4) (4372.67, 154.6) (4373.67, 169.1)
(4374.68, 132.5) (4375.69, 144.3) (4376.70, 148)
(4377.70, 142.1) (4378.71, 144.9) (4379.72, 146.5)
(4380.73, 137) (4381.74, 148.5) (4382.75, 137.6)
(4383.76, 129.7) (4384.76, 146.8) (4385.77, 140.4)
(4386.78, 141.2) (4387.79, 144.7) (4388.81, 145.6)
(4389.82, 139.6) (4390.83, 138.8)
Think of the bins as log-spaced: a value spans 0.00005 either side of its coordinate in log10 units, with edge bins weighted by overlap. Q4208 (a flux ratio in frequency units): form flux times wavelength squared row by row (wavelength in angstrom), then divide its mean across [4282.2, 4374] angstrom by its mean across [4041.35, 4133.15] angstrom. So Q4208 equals 1.27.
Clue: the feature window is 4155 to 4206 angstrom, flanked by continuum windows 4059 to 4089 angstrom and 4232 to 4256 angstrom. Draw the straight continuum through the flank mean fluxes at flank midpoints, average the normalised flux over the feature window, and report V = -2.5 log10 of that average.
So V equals 0.066 mag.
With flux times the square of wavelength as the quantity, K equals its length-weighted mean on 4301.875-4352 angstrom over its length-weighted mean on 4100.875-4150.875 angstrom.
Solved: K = 1.3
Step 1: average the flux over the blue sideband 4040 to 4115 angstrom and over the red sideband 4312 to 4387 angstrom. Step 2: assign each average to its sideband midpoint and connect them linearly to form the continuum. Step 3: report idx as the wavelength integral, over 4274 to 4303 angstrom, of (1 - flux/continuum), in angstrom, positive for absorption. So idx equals 4.2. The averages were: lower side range 121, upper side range 148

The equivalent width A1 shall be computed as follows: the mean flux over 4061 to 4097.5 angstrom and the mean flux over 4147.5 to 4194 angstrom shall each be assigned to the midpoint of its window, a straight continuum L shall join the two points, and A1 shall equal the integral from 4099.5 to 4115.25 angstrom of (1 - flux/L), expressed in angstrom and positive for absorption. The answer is 1.5 angstrom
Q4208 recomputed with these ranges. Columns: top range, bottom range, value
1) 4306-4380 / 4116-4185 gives 1.30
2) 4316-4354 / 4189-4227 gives 1.20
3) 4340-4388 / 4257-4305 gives 1.26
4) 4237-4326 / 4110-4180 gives 1.13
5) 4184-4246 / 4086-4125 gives 1.16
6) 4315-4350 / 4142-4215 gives 1.25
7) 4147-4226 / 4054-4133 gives 1.08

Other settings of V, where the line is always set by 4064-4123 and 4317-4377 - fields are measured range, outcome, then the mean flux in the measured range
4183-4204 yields 0.08 mag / 122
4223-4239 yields 0.09 mag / 125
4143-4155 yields 0.09 mag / 116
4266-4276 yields 0.06 mag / 132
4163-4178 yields 0.03 mag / 125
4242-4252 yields -0.01 mag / 138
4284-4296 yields 0.18 mag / 120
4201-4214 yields 0.02 mag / 130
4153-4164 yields 0.03 mag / 123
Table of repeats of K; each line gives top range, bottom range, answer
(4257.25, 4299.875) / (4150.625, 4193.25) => 1.10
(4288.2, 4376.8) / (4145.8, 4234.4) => 1.19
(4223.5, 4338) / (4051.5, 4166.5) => 1.17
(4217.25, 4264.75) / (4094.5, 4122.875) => 1.24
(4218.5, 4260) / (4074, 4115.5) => 1.19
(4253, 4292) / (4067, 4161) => 1.18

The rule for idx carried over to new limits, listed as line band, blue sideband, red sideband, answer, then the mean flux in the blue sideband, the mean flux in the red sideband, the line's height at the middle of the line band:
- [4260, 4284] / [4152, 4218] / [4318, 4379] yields 0.72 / 125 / 149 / 138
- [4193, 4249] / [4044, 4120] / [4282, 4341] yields -2.53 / 121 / 127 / 125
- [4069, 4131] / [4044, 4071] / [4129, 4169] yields 1.45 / 124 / 123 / 123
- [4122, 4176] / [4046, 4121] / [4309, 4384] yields 1.81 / 120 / 146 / 127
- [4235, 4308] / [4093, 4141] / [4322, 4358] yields 4.75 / 118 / 146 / 137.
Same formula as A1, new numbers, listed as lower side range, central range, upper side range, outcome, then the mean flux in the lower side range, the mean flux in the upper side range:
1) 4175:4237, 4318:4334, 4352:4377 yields 1.0 angstrom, 126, 157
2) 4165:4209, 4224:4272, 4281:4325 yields -4.5 angstrom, 123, 122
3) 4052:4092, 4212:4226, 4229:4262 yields 0.0 angstrom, 125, 135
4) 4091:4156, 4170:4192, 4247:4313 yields 0.3 angstrom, 118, 125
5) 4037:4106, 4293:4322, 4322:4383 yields 4.9 angstrom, 122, 149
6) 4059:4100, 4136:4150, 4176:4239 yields 0.1 angstrom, 121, 126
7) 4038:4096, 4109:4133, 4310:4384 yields 1.6 angstrom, 126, 147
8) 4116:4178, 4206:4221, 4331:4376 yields -0.5 angstrom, 122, 152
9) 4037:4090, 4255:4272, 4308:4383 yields 0.5 angstrom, 126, 146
